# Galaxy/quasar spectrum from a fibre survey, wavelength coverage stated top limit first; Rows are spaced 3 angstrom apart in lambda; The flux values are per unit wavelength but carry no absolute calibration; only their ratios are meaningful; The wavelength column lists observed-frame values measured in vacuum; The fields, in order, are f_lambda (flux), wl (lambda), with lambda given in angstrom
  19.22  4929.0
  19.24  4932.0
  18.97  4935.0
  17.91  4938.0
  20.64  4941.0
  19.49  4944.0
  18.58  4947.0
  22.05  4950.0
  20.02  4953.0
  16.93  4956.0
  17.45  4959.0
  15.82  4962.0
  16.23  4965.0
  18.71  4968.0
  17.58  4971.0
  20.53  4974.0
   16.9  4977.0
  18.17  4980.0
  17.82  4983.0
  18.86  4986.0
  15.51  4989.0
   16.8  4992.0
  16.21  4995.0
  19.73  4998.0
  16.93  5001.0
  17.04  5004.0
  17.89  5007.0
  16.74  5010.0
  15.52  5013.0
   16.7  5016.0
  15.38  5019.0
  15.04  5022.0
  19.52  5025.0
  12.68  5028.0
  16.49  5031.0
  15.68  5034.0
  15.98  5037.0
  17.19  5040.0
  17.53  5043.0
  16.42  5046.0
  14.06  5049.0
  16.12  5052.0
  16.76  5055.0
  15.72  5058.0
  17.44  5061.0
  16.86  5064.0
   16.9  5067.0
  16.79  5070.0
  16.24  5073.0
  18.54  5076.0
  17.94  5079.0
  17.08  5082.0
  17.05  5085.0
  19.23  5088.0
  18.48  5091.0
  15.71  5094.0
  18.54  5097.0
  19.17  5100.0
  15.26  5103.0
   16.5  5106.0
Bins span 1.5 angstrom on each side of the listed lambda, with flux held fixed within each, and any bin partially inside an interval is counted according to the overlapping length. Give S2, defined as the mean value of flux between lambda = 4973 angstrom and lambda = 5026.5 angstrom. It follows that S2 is 17.3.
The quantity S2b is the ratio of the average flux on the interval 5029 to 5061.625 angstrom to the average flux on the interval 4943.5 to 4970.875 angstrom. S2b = 0.89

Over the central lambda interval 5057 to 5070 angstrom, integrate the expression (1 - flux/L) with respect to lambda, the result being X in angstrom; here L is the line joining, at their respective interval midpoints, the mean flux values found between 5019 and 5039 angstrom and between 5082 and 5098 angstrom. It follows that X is 0.1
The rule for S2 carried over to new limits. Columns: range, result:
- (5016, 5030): 15.8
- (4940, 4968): 18.5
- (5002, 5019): 16.7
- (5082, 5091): 18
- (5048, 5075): 16.4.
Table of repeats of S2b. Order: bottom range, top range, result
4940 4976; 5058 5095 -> 0.93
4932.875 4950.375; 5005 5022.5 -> 0.84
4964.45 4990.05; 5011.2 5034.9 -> 0.89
